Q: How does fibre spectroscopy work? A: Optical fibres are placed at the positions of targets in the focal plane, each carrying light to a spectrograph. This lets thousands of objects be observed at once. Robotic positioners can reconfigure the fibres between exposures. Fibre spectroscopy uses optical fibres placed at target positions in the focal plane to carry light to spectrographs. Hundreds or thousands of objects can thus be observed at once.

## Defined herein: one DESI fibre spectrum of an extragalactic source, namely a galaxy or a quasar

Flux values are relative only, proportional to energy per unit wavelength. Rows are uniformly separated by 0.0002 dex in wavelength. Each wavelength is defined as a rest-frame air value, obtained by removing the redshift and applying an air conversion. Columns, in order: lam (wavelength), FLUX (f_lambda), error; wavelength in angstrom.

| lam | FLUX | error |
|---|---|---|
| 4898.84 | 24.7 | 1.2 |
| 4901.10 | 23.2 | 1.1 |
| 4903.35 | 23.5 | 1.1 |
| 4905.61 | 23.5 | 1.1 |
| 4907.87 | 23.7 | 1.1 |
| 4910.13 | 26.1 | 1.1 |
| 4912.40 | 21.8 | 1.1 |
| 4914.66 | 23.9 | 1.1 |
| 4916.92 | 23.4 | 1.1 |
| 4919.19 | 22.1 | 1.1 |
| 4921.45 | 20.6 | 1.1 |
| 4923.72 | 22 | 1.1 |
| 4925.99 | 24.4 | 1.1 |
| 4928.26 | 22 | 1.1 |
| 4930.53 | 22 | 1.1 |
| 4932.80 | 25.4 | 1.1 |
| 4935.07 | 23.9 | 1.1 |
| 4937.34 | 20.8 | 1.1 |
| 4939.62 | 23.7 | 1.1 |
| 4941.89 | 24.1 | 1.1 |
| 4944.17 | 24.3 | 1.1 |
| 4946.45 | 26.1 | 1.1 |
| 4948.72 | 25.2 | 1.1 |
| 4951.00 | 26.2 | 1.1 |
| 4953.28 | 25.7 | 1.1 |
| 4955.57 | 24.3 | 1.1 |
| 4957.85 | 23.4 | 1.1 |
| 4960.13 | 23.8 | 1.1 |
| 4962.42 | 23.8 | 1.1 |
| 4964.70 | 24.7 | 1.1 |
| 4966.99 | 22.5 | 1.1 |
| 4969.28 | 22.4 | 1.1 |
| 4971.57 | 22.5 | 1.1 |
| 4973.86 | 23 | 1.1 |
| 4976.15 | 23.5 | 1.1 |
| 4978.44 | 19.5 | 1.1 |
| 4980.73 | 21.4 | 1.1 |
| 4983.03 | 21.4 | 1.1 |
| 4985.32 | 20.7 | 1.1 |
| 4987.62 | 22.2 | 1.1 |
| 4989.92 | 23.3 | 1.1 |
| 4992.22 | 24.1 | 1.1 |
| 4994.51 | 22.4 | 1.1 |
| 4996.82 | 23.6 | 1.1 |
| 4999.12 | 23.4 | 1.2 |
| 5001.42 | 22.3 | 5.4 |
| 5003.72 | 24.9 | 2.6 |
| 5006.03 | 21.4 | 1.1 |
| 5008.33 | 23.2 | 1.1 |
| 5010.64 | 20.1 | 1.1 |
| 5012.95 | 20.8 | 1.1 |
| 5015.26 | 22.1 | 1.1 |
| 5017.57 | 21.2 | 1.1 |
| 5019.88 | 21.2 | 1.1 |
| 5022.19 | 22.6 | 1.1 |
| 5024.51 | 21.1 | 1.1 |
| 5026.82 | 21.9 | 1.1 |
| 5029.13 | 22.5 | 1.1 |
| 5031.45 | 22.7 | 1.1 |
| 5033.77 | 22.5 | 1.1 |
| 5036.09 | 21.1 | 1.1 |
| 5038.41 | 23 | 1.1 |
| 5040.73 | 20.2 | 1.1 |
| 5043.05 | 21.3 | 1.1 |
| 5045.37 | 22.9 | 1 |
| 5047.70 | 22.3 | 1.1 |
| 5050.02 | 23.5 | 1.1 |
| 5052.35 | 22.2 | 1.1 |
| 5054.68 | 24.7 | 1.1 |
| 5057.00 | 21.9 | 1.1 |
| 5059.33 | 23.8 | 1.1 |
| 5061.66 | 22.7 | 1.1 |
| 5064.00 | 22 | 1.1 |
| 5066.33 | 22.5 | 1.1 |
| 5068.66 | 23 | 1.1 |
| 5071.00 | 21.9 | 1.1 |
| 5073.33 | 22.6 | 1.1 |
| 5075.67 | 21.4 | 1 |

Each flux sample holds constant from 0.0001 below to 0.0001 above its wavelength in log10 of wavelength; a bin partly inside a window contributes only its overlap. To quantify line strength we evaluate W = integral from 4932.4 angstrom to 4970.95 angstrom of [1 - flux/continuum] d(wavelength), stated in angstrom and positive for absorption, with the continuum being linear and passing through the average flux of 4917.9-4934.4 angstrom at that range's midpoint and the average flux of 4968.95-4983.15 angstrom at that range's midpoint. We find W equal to -3.1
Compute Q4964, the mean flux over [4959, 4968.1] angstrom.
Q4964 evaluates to 23.7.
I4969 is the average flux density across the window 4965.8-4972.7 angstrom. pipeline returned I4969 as 22.5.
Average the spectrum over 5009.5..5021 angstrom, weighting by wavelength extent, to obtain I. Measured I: 21.1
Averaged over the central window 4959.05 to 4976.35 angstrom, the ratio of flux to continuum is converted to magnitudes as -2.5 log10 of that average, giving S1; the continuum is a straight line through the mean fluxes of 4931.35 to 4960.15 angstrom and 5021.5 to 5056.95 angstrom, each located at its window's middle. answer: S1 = 0.029 mag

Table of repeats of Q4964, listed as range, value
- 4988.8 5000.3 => 23.4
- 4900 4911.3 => 24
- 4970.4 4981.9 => 22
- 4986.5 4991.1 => 22.7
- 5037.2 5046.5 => 21.9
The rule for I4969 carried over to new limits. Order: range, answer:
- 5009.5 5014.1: 20.4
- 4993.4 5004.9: 23.3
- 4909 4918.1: 23.8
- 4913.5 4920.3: 23.1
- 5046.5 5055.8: 23.1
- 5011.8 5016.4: 21.4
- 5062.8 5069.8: 22.5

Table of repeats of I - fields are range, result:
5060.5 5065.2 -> 22.3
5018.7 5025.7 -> 21.6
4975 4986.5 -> 21.3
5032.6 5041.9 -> 21.7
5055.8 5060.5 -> 22.9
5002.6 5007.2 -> 23.1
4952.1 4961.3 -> 24.3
